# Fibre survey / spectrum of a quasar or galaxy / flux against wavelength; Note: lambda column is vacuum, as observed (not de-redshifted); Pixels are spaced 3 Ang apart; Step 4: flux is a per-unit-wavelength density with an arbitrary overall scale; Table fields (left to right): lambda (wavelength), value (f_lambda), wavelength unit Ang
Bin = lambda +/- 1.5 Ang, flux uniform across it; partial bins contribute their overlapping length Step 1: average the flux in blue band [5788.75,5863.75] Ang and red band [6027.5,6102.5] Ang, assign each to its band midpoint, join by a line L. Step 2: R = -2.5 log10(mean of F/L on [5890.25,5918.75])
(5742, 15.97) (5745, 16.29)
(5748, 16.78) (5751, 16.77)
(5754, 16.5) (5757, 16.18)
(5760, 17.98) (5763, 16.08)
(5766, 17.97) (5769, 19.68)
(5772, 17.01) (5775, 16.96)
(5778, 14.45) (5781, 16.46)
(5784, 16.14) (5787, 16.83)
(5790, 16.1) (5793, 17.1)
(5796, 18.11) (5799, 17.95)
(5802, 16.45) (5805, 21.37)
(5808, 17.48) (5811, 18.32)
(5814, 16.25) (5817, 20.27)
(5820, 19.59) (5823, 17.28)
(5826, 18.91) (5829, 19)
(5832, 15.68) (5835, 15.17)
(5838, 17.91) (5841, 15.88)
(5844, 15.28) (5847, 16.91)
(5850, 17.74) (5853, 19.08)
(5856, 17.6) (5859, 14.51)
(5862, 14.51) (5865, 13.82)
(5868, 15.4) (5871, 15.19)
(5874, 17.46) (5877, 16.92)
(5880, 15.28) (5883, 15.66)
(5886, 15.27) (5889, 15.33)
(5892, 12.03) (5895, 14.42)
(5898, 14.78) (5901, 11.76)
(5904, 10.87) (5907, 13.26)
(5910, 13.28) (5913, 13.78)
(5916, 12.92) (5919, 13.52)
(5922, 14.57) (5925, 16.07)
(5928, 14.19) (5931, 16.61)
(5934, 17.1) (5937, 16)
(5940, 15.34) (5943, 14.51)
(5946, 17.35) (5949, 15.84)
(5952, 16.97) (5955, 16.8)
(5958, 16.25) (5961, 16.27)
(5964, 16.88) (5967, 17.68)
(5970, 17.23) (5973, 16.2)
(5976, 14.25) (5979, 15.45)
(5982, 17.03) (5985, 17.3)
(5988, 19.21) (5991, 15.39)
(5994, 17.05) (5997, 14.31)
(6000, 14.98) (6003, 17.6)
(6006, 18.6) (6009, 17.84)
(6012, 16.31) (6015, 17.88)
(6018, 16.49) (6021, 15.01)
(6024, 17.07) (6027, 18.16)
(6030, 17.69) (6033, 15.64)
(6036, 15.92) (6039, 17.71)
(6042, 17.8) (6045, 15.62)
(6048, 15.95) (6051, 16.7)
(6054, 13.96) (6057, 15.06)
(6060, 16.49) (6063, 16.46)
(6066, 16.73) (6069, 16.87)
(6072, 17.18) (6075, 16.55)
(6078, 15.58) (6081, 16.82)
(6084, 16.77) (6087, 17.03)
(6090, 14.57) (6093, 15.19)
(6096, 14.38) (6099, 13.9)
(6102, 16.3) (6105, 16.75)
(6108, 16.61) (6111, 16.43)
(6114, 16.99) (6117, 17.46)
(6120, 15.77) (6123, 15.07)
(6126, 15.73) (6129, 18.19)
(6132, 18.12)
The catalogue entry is 0.28 mag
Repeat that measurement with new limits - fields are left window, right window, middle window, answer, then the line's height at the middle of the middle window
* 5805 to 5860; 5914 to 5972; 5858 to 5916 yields 0.17 mag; 16.7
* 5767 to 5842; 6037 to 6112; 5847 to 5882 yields 0.07 mag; 17.2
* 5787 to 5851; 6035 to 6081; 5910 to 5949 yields 0.13 mag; 17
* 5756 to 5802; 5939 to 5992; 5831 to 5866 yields 0.04 mag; 16.8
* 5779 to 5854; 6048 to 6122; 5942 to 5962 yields 0.03 mag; 16.8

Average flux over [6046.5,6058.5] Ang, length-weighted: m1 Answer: 15.4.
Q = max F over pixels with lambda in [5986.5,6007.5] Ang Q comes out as 19.21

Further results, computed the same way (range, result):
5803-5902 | 21.37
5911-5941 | 17.1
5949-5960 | 16.97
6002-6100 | 18.6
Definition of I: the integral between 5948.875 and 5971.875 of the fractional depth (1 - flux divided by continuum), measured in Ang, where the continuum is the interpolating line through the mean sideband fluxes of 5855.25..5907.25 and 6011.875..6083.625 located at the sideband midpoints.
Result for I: -1.9 Ang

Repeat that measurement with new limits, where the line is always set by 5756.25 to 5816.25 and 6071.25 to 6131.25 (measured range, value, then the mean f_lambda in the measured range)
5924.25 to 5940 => 0.80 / 15.9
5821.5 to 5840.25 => -0.14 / 17.3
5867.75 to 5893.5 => 2.38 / 15.4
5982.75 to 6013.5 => -0.60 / 16.9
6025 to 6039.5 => -0.49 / 17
